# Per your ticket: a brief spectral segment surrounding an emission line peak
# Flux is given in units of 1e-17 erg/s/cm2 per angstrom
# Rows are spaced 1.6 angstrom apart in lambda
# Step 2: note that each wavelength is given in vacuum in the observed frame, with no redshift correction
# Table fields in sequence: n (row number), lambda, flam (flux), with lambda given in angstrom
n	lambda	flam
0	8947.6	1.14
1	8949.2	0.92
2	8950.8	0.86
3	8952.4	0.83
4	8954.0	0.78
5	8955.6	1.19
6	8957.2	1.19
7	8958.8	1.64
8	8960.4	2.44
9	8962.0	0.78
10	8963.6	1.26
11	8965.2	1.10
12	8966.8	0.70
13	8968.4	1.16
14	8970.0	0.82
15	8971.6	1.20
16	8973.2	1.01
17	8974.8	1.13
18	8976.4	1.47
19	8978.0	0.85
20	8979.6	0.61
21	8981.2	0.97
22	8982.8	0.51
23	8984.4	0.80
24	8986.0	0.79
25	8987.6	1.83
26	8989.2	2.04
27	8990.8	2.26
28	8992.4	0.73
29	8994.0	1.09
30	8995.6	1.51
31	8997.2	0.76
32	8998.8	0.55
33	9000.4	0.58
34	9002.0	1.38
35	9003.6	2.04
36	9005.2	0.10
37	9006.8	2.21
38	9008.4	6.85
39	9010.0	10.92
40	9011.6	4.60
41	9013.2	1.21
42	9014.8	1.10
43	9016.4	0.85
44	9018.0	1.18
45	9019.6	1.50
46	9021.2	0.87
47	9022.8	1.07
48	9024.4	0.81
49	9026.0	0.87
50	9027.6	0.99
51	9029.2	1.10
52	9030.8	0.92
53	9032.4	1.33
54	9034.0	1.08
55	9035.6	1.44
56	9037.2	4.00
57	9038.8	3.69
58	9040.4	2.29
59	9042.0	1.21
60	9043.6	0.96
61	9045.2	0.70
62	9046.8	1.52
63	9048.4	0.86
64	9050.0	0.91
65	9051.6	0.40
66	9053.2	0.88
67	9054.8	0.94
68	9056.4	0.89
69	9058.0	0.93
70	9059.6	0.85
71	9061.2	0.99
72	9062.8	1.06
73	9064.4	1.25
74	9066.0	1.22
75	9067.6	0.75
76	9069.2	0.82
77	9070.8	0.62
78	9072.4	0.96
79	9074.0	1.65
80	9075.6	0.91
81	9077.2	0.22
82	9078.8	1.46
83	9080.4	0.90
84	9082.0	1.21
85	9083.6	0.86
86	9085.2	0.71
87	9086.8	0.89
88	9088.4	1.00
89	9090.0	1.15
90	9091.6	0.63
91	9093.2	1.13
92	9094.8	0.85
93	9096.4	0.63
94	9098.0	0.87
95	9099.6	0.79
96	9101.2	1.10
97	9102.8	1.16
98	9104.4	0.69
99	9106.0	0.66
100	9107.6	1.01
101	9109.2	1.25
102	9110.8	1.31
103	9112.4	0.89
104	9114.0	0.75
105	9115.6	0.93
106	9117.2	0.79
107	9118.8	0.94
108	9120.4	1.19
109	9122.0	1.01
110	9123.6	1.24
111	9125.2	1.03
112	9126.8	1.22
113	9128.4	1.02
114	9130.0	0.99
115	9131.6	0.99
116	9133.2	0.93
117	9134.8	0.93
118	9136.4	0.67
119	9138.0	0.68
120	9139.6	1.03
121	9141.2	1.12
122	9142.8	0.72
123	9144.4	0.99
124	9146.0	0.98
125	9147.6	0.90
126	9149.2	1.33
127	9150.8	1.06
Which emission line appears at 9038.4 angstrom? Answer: [N II]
